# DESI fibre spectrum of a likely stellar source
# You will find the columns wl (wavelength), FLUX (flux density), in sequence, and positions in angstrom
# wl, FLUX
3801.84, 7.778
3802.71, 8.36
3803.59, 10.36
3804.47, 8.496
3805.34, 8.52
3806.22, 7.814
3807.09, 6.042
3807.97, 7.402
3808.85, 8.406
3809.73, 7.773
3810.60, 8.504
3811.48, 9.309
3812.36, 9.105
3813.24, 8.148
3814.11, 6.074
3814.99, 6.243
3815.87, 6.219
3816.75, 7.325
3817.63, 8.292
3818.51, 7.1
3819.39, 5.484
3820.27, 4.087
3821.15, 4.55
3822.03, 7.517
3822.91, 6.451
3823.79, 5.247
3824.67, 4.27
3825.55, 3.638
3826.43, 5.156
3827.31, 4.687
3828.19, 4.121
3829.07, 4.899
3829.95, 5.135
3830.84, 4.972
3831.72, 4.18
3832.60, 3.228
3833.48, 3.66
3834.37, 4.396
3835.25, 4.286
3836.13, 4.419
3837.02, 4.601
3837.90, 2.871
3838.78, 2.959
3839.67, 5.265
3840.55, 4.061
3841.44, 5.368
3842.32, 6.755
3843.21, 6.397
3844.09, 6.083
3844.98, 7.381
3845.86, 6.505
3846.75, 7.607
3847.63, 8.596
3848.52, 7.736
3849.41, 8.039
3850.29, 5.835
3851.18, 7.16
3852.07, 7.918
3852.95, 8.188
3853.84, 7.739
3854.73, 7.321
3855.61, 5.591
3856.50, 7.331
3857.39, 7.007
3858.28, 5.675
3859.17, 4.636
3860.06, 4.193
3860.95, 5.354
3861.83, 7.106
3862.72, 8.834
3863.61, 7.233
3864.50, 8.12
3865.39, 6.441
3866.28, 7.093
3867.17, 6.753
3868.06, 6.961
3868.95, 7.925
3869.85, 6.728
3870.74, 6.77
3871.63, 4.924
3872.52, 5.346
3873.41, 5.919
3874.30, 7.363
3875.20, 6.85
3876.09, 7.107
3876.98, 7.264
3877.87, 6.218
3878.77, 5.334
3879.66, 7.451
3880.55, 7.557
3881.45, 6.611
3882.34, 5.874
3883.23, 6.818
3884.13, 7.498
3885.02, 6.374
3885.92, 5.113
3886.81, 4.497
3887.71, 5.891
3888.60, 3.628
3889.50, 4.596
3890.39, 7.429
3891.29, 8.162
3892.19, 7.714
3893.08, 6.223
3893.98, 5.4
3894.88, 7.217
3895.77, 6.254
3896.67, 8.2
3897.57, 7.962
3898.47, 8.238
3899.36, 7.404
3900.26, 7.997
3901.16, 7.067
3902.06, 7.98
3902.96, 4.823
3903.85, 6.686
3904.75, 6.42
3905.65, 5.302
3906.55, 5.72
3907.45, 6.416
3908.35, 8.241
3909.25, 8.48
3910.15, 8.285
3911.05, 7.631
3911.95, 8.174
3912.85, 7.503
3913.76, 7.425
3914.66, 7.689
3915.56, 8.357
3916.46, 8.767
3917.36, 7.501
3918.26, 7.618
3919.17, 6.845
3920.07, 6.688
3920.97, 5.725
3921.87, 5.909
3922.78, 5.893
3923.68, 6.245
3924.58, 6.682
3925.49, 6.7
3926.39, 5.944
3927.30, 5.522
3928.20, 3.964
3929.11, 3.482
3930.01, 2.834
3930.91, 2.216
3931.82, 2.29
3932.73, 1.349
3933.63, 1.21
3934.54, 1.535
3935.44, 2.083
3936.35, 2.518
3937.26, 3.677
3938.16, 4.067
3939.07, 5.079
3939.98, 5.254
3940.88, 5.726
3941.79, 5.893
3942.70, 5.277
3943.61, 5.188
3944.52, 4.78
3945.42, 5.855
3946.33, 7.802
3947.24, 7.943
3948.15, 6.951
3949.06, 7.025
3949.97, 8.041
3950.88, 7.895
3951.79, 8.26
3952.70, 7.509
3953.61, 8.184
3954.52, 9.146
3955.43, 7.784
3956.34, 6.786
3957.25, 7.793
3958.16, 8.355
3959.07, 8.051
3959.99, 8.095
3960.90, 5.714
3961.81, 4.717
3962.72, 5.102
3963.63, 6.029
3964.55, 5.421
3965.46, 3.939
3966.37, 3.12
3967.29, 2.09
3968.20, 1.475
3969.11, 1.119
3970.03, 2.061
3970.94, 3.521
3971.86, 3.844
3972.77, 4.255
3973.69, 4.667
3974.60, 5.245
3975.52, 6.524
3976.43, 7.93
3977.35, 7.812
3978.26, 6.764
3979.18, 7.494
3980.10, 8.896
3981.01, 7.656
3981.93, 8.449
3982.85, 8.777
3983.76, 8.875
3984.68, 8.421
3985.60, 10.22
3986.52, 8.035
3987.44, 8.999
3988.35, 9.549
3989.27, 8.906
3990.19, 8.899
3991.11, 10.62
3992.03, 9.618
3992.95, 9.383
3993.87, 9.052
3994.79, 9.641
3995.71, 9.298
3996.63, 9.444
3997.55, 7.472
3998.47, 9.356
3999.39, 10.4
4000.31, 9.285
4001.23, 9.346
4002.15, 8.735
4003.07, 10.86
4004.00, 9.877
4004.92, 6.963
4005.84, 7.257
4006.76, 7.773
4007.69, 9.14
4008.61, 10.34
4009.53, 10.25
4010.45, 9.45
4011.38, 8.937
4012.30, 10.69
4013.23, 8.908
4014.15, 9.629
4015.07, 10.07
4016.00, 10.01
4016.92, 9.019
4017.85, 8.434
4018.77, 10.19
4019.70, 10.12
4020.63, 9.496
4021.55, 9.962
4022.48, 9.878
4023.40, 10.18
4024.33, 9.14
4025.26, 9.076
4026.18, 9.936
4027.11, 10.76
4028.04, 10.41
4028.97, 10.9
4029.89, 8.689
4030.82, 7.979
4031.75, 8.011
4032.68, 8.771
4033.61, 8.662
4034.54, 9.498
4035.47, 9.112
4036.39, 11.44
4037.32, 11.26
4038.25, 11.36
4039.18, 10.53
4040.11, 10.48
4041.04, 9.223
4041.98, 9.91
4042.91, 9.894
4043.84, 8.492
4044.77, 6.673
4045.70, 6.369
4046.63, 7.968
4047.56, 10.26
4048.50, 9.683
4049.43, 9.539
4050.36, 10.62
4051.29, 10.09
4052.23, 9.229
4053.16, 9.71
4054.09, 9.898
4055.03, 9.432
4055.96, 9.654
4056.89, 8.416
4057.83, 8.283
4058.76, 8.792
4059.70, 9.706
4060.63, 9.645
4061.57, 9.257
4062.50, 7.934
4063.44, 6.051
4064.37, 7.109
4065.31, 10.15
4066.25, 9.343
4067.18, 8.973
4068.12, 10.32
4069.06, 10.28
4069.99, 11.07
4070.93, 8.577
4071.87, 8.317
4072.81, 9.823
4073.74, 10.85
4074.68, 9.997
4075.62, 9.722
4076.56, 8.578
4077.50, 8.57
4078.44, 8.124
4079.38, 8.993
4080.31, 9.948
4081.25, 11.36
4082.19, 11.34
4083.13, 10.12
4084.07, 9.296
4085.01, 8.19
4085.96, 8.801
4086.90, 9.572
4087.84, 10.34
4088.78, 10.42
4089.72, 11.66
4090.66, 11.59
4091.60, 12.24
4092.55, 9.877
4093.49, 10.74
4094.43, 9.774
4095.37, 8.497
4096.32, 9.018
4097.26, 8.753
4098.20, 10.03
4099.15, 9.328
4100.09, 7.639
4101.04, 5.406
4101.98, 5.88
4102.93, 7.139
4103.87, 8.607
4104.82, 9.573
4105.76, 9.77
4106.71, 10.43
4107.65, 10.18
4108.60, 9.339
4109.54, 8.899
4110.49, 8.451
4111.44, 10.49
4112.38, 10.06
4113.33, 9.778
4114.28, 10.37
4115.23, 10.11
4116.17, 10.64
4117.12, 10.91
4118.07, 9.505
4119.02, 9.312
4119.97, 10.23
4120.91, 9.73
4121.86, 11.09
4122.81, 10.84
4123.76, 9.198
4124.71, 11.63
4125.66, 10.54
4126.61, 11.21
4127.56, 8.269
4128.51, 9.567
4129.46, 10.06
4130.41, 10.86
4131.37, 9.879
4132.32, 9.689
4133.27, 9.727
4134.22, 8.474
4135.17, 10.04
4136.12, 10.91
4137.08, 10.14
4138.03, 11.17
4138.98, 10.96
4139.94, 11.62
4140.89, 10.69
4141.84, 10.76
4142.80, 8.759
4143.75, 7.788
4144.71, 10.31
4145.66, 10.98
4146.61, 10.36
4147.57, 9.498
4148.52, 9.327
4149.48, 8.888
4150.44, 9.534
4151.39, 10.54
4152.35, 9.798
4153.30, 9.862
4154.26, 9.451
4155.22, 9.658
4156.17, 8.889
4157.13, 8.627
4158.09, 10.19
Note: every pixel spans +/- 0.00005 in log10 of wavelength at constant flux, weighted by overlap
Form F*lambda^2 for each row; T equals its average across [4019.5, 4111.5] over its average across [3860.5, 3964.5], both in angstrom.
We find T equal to 1.60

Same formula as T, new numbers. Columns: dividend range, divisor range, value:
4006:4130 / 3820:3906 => 1.71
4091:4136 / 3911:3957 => 1.79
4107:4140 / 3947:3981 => 1.79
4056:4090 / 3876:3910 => 1.54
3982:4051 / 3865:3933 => 1.54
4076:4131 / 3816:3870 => 1.84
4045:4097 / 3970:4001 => 1.23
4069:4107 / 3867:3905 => 1.58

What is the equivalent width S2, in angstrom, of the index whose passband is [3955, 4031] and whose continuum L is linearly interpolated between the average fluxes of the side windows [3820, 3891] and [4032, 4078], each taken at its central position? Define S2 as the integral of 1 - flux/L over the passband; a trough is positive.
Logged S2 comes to 2.7 angstrom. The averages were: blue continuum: 6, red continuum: 9.33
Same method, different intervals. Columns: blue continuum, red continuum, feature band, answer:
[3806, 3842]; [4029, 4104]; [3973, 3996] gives -0.7 angstrom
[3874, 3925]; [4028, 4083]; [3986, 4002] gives -1.7 angstrom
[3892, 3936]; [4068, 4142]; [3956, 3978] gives 6.1 angstrom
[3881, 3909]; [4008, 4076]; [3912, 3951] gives 9.4 angstrom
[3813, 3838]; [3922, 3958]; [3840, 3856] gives -4.9 angstrom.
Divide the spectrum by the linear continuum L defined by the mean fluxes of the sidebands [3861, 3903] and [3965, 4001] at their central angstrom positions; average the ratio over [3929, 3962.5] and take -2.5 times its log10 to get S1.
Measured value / 0.25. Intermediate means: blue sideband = 6.73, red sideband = 7.23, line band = 5.6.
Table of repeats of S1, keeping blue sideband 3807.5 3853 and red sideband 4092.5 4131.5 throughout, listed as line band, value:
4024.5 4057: -0.10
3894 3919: -0.06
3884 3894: 0.12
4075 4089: -0.04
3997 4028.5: -0.14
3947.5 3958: -0.03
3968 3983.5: 0.33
